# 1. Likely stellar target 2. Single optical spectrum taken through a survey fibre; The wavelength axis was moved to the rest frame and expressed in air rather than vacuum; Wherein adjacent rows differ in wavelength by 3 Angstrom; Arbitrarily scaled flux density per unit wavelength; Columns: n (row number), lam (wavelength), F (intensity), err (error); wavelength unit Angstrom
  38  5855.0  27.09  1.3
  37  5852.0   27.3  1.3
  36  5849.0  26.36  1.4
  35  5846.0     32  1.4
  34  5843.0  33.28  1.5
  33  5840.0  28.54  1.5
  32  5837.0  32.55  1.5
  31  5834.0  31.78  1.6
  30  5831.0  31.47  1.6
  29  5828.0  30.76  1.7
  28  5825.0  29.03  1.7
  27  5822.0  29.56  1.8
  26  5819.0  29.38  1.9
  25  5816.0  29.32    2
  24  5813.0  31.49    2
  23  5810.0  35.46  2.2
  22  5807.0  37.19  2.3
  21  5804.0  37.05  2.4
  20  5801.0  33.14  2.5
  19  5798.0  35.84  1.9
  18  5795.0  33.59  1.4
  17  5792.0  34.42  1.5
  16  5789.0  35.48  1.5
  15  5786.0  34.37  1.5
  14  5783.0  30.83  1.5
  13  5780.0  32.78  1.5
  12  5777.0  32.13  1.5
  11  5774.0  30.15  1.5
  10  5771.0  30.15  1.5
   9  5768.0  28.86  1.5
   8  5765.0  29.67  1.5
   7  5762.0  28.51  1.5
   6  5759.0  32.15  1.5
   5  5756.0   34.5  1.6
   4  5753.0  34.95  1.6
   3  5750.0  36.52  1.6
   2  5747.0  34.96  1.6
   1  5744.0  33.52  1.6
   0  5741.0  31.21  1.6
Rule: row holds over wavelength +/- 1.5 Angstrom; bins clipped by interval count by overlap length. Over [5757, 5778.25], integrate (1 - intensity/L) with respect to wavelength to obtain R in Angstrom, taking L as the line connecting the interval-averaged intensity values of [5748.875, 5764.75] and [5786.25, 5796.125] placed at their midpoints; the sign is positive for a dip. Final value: 2.0 Angstrom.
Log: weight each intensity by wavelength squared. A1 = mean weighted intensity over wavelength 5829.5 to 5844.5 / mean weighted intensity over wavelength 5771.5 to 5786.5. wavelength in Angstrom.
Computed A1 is 1.01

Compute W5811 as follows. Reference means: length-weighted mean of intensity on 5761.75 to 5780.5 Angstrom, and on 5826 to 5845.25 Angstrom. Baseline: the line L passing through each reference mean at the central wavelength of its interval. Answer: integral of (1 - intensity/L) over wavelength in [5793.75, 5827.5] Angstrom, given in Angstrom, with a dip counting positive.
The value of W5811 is -2.0 Angstrom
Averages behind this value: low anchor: 30.3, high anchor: 31.4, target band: 32.8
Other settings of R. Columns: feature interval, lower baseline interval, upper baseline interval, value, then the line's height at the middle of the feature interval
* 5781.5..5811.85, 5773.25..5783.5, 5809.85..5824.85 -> -3.5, 31.1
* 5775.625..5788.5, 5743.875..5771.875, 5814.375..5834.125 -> -0.5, 31.5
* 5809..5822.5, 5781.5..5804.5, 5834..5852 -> 0.6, 32.5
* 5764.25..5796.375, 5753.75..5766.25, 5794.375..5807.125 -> 1.3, 33.4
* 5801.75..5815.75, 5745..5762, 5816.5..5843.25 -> -1.4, 31.5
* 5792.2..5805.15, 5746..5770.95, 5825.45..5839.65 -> -1.3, 31.7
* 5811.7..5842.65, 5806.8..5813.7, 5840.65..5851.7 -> 1.8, 32.5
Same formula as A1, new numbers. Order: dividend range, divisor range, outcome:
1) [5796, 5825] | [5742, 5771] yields 1.03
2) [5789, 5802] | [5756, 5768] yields 1.14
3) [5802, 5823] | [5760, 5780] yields 1.10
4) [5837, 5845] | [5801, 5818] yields 0.93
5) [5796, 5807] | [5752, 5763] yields 1.11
